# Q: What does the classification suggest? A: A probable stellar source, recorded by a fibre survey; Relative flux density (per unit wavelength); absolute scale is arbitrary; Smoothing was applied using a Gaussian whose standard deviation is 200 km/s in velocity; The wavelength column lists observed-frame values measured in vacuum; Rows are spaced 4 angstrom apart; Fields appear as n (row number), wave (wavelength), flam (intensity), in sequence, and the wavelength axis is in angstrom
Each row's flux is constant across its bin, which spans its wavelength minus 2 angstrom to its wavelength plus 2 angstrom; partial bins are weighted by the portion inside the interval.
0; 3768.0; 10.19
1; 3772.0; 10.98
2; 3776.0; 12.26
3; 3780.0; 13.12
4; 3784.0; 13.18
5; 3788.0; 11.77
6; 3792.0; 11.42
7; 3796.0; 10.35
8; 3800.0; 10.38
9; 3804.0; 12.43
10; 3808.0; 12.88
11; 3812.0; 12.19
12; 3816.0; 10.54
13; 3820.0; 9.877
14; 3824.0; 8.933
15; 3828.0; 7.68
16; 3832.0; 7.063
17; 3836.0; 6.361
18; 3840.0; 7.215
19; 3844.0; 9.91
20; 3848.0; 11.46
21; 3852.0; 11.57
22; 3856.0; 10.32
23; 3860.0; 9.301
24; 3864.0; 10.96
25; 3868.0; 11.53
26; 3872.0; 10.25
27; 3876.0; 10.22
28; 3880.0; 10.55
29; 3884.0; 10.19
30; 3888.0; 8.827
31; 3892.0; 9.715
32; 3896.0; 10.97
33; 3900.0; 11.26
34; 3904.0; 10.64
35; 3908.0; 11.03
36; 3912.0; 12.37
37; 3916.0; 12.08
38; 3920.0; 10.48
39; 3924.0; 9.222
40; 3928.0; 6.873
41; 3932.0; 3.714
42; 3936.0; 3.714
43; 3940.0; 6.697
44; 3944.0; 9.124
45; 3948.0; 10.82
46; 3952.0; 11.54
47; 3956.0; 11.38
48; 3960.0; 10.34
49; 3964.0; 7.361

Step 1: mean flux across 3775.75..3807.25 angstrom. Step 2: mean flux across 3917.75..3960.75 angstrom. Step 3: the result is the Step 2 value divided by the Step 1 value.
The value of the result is 0.7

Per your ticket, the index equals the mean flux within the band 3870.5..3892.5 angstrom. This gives 9.97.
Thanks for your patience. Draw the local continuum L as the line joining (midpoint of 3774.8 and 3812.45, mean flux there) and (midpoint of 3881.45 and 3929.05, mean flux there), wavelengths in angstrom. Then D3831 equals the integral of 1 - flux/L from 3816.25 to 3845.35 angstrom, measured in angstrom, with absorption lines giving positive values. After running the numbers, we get 8.1 angstrom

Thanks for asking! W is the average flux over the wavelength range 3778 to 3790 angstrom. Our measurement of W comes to 12.7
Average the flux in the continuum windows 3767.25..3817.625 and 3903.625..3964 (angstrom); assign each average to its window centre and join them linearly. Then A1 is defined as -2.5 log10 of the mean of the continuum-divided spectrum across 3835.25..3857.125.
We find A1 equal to 0.12 mag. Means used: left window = 11.7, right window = 9.23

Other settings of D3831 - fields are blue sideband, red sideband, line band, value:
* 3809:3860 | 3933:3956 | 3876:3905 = -4.3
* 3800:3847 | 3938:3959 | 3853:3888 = -2.2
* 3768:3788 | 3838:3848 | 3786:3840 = 2.8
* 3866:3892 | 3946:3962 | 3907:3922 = -1.3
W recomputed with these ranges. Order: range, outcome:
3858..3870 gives 10.6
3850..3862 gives 10.4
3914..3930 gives 9.66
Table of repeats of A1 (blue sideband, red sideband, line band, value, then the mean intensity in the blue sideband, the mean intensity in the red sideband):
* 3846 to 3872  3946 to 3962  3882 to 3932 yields 0.09 mag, 10.8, 11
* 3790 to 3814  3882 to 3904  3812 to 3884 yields 0.12 mag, 11.6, 10.2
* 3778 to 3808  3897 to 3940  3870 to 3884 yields -0.03 mag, 11.9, 9.07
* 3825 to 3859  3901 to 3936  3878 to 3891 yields -0.08 mag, 8.96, 9.27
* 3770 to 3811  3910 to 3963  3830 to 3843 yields 0.47 mag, 11.9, 9.07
